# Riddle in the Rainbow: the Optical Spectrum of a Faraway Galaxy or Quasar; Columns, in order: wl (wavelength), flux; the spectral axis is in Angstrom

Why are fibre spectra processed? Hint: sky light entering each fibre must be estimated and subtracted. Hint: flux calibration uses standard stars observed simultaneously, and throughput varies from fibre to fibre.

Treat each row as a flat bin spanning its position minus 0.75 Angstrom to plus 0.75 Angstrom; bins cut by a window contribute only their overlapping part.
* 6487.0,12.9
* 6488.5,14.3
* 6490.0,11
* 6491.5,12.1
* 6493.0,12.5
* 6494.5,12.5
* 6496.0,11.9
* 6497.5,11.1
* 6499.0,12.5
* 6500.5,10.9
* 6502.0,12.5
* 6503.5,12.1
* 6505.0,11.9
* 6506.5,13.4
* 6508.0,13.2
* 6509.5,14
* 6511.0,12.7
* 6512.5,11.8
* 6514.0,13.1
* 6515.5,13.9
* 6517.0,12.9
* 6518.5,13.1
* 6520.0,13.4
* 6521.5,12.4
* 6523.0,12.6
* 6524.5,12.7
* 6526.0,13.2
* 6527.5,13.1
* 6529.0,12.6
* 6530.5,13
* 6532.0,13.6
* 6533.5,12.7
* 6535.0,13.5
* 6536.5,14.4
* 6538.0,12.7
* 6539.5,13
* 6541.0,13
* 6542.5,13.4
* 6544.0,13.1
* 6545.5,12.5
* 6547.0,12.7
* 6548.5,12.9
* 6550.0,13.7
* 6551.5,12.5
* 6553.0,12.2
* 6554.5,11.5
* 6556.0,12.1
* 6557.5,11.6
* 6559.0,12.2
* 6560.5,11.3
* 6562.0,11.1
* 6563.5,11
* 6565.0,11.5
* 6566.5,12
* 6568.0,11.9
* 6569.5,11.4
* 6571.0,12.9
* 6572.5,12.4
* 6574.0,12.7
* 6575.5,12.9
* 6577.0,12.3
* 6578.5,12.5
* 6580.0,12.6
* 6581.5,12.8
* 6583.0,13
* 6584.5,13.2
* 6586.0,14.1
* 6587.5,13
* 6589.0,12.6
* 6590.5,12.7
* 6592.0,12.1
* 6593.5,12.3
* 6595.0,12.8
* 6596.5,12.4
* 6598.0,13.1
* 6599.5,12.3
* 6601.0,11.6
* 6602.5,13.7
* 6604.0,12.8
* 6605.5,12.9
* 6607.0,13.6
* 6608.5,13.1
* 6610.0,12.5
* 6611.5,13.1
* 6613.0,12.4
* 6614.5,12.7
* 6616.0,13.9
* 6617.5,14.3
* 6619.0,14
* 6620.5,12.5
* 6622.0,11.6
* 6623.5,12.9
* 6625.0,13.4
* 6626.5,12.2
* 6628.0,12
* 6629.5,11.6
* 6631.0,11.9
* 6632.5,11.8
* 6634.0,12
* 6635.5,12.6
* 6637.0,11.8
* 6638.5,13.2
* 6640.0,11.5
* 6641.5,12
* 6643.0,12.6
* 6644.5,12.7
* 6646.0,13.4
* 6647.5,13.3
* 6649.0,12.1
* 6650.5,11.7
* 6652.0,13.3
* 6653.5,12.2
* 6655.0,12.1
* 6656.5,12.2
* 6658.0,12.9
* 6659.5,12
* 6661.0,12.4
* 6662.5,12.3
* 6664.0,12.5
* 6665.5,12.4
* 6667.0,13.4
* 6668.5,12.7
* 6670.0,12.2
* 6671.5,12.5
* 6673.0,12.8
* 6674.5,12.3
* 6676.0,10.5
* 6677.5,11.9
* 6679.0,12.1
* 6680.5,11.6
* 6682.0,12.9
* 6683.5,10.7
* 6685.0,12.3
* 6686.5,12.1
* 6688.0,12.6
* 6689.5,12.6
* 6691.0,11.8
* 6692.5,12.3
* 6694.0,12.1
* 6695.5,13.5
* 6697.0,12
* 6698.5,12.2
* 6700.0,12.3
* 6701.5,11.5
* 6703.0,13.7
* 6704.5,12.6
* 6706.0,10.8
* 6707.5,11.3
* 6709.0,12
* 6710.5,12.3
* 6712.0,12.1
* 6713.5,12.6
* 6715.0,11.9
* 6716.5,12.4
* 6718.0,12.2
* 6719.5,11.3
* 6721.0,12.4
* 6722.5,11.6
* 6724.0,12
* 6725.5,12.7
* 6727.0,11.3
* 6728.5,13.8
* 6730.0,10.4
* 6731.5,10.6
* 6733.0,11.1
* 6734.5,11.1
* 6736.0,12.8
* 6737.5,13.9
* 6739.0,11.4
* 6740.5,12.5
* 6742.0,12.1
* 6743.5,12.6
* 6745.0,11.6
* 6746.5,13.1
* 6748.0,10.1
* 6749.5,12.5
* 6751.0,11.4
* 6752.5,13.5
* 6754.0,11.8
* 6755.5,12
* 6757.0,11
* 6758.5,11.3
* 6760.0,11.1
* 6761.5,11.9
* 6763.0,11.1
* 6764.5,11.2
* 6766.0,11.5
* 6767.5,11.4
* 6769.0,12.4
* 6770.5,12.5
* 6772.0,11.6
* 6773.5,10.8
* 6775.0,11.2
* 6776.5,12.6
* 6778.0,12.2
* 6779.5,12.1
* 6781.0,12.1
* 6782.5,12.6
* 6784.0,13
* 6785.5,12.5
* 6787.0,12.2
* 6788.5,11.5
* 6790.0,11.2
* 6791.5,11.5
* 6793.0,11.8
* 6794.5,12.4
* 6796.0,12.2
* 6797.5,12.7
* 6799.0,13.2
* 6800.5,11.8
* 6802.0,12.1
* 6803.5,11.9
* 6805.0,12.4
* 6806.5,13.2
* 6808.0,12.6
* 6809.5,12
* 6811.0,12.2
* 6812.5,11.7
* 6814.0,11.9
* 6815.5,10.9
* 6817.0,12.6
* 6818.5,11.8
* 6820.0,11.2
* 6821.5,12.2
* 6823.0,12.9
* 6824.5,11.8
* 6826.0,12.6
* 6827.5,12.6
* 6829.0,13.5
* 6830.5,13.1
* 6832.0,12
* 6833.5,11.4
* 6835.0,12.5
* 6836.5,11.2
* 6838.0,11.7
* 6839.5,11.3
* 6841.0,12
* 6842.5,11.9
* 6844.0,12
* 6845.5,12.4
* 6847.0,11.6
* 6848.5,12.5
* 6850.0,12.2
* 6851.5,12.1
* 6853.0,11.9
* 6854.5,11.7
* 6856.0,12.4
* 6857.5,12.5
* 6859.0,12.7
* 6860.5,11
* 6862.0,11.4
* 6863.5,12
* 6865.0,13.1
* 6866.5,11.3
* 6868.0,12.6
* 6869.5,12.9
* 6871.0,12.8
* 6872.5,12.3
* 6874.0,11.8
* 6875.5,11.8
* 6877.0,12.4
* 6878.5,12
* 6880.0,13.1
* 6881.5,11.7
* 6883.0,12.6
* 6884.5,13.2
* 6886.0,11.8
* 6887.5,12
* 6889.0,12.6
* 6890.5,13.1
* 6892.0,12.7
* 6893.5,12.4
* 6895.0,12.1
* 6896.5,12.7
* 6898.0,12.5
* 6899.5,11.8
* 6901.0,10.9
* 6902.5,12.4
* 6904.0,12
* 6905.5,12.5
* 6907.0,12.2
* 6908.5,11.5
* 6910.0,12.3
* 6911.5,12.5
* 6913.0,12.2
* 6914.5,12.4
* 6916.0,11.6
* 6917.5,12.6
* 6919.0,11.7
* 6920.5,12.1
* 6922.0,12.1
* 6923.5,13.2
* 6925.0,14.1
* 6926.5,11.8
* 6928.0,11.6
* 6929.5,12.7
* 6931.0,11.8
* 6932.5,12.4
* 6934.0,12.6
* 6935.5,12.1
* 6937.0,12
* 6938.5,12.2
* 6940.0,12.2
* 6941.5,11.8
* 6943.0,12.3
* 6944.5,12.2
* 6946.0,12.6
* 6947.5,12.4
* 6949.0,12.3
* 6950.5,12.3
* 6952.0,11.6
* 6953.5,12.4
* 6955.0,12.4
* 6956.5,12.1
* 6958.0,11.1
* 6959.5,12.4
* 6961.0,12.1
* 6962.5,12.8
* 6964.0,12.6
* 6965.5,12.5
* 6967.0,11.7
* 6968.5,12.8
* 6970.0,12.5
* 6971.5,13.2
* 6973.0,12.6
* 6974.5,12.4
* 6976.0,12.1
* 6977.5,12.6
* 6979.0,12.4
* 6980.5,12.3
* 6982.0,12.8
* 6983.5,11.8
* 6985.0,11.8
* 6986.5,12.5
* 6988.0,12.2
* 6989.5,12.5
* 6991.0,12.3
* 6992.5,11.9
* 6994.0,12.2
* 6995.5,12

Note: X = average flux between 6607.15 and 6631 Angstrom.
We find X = 12.8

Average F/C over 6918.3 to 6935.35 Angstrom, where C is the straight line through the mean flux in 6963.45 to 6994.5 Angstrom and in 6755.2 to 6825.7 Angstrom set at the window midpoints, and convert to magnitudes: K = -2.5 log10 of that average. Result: -0.01 mag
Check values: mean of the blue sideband 12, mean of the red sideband 12.4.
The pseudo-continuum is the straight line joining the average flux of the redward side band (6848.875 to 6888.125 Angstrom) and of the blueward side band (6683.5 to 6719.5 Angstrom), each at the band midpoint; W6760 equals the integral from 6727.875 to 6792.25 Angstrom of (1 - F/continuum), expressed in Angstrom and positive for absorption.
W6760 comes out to 1.6 Angstrom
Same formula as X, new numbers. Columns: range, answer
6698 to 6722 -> 12.1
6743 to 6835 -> 12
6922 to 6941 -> 12.4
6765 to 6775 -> 11.7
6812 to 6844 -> 12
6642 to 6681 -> 12.4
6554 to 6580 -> 12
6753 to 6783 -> 11.7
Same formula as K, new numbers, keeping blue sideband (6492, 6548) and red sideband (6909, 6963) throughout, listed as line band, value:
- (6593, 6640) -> 0.00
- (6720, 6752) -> 0.05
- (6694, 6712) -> 0.03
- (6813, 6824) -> 0.04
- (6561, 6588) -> 0.03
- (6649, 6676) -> 0.02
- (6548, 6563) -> 0.06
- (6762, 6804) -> 0.04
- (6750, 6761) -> 0.07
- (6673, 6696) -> 0.04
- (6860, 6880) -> 0.02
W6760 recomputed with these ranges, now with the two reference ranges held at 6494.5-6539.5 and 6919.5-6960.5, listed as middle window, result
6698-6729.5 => 1.0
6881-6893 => -0.2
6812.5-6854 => 1.1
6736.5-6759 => 0.8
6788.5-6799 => 0.3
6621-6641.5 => 0.7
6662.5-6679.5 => 0.4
